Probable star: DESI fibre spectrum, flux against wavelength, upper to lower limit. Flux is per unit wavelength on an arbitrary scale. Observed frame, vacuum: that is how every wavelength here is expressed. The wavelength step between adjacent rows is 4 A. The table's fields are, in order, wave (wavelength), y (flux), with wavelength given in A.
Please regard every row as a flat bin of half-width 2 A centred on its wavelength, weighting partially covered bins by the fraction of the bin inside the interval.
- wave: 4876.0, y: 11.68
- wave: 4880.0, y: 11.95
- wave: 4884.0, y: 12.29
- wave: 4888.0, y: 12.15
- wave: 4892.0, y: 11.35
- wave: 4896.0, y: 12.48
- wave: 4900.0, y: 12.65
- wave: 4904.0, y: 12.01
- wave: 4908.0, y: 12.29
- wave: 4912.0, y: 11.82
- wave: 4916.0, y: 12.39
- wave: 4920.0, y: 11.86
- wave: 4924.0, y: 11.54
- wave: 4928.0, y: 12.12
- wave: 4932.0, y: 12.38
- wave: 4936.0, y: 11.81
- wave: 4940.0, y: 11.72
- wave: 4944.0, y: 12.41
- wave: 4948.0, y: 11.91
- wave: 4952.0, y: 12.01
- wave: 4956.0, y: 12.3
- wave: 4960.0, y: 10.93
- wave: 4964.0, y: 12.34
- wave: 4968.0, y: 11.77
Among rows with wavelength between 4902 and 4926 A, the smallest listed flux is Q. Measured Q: 11.54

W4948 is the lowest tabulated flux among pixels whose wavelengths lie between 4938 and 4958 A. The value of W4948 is 11.72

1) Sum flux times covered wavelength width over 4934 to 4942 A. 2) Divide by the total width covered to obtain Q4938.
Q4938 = 11.8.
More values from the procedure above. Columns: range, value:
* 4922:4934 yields 12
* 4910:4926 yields 11.9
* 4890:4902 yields 12.2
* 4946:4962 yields 11.8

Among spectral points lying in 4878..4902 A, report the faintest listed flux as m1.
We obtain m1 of 11.35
